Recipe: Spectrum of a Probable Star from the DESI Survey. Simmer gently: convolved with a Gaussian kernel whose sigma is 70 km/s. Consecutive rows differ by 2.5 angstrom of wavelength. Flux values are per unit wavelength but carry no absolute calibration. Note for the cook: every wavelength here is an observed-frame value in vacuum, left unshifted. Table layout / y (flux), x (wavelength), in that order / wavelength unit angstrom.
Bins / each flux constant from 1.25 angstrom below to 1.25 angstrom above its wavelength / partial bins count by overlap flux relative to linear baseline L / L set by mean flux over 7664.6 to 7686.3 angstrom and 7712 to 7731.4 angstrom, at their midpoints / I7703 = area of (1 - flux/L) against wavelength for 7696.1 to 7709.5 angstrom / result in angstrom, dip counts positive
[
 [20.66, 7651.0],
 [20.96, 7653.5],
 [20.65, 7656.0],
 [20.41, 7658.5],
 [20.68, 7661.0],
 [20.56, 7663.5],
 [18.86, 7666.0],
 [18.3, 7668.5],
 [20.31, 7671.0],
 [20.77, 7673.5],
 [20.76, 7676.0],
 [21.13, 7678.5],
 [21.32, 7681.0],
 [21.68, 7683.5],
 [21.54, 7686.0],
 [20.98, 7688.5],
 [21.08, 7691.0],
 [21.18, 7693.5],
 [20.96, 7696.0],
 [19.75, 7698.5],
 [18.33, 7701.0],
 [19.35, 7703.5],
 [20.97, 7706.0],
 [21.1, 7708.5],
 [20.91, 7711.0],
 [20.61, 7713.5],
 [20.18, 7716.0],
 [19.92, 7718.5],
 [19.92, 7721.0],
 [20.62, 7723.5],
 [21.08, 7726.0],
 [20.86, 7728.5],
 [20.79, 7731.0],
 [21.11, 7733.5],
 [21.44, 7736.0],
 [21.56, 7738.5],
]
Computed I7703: 0.3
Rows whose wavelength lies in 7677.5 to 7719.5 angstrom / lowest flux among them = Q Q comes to 18.33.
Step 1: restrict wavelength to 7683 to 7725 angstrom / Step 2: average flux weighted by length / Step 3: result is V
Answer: 20.5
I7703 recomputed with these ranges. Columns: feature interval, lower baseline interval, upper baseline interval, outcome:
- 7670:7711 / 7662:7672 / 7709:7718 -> -1.4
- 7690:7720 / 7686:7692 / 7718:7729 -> 0.7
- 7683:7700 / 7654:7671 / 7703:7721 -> -0.6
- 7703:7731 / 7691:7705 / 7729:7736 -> 0.0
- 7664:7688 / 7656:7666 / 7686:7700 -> 0.0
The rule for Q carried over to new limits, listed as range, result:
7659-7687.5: 18.3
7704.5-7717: 20.18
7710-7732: 19.92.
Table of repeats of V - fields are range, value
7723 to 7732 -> 20.9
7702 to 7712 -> 20.5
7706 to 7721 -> 20.5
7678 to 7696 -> 21.3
